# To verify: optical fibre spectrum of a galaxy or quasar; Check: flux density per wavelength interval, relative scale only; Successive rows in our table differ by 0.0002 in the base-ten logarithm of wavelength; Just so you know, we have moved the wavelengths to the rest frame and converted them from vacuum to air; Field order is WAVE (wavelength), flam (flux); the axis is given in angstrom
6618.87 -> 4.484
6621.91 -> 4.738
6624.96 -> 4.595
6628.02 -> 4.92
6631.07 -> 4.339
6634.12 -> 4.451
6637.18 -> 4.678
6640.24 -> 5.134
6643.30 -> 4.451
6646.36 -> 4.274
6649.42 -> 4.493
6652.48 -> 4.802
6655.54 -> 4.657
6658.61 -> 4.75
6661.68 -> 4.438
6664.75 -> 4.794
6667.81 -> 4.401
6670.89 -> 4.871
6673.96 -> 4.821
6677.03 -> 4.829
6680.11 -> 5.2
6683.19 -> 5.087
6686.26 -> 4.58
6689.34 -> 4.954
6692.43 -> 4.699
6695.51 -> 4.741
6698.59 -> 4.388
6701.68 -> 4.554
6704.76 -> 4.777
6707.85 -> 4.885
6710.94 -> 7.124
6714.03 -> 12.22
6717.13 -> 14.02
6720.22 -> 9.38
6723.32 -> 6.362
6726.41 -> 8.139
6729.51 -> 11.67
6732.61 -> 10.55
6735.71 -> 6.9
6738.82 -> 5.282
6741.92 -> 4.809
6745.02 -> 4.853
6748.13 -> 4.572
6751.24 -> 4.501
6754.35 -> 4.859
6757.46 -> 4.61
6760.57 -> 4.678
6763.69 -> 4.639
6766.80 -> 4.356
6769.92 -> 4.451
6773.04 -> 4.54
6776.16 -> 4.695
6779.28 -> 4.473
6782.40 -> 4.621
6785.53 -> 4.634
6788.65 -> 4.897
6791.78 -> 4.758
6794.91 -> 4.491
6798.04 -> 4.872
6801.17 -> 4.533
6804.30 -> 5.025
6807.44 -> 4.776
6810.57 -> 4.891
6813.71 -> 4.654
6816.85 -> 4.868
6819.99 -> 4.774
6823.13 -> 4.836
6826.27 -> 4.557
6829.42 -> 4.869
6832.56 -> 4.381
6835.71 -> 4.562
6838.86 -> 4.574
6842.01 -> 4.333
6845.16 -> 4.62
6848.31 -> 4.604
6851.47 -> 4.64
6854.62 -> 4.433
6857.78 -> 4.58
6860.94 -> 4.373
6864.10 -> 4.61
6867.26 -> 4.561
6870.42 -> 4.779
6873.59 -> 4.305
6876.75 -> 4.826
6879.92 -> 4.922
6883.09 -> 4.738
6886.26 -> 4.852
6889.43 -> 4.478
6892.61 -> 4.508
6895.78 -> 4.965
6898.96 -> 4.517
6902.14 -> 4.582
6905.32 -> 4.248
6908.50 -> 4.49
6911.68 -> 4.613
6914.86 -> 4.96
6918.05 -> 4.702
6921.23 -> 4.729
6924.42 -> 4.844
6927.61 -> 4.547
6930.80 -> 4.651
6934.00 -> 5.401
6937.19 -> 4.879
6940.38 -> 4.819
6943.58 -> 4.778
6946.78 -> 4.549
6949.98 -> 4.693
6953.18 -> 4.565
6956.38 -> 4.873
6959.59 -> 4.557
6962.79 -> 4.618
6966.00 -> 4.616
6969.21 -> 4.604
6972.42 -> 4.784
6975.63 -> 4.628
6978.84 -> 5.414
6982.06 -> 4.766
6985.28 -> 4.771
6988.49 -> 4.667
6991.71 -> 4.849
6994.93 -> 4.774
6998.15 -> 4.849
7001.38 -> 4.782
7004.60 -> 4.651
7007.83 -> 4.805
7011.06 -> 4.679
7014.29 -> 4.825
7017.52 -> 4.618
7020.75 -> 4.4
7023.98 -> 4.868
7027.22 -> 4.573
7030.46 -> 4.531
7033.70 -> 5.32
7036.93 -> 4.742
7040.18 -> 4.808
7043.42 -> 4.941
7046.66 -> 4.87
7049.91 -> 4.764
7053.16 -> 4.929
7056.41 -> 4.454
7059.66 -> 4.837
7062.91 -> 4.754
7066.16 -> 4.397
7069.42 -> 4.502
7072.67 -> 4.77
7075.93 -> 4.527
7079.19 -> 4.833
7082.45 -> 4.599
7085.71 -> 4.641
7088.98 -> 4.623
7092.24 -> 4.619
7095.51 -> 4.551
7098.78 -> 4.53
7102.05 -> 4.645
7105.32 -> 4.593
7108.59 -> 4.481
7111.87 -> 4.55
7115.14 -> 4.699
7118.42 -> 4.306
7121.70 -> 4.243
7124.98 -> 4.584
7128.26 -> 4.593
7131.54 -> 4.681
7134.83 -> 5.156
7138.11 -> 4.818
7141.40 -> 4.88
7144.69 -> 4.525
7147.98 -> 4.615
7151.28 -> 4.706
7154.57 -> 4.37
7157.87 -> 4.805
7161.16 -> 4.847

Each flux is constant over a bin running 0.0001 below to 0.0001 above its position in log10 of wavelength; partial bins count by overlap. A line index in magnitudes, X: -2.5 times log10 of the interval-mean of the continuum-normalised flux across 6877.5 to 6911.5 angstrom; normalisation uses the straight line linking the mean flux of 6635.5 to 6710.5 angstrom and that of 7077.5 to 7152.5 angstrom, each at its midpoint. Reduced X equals 0.01 mag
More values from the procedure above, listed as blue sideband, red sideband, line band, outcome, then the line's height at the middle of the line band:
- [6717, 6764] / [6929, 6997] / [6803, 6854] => 0.26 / 5.94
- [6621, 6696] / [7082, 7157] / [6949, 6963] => 0.00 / 4.65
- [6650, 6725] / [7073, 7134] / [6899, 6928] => 0.11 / 5.14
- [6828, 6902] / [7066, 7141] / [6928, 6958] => -0.04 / 4.61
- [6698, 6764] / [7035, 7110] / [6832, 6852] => 0.32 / 6.1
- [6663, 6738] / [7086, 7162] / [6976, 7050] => 0.07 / 5.13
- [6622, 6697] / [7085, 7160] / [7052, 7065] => -0.02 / 4.63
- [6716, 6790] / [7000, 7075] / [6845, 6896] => 0.19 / 5.51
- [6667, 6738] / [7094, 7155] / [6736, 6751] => 0.28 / 6.47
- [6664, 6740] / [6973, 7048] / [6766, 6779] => 0.34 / 6.15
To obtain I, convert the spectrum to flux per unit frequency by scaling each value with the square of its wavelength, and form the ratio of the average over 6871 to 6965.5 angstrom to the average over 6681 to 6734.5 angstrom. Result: 0.7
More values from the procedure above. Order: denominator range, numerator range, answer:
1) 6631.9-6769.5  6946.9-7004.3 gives 0.90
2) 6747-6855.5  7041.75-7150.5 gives 1.09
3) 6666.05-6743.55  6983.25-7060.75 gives 0.80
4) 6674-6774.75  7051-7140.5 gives 0.85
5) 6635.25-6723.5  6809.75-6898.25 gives 0.87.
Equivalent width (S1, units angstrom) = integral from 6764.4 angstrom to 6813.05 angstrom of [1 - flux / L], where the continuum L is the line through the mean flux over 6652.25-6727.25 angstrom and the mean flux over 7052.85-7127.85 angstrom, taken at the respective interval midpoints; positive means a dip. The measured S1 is 7.9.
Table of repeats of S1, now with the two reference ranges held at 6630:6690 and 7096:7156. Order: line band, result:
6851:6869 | 0.5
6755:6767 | 0.2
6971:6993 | -1.0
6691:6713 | -2.4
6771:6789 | 0.2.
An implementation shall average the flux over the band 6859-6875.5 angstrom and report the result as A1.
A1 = 4.53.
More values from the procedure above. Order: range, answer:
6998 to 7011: 4.75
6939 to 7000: 4.75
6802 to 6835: 4.75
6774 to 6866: 4.65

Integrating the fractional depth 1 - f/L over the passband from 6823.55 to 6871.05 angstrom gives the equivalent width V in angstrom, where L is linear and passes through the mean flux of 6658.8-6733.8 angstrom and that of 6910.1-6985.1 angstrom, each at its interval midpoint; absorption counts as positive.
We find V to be 7.55 angstrom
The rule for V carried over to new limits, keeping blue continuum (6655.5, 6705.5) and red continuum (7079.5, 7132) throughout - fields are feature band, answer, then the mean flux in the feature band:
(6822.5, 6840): 0.2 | 4.62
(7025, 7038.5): -0.6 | 4.8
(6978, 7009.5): -1.4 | 4.82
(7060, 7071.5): 0.0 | 4.59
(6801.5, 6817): -0.4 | 4.82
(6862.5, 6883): -0.1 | 4.67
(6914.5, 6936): -0.9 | 4.83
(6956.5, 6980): -0.6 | 4.74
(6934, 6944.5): -0.6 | 4.92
